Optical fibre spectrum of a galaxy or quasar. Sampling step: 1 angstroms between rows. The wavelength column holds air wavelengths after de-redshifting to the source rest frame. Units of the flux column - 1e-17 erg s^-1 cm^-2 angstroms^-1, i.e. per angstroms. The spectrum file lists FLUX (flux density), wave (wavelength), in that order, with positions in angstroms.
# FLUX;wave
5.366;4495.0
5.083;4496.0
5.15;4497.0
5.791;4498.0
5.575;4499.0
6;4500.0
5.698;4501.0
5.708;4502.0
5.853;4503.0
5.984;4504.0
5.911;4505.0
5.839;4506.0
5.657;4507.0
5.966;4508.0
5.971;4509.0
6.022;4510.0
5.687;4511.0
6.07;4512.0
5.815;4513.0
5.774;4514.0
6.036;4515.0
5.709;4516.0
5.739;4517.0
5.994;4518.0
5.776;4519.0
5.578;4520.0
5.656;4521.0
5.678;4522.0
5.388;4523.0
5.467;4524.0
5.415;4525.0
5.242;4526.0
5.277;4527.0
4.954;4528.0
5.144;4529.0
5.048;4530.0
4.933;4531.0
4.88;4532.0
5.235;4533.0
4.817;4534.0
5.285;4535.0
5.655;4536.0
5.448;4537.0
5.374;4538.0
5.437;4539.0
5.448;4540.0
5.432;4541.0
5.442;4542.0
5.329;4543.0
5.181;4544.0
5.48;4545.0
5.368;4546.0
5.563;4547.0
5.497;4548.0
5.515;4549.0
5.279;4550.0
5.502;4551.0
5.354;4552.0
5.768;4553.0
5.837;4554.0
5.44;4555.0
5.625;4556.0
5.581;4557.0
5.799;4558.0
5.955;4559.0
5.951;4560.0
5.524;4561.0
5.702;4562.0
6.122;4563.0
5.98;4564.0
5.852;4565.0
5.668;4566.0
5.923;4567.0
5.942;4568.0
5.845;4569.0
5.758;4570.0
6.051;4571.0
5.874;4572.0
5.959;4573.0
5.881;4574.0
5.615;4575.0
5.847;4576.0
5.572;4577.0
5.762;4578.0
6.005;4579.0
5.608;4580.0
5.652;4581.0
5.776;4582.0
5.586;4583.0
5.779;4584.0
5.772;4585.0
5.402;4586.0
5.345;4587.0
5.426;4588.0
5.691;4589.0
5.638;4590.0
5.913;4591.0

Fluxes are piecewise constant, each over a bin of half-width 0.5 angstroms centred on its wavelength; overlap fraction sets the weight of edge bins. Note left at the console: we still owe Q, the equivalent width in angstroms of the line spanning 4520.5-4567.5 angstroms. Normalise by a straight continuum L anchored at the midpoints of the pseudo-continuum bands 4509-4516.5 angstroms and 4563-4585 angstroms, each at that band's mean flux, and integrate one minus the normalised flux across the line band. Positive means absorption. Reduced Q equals 3.0 angstroms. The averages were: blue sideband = 5.88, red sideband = 5.81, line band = 5.48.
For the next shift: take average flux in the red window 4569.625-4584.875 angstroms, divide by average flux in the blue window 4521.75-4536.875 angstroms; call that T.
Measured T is 1.11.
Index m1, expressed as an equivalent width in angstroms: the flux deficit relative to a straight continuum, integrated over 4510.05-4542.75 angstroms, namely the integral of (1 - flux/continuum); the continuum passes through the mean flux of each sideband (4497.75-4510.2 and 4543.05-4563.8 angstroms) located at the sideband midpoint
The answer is 1.5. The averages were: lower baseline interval 5.84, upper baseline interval 5.6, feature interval 5.47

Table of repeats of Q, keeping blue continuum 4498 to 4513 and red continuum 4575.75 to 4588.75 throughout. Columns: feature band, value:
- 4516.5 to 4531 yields 0.9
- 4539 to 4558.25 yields 0.8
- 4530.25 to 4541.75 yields 1.0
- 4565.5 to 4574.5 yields -0.3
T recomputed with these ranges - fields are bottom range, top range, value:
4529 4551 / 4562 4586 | 1.09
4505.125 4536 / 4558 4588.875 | 1.04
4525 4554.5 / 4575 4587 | 1.07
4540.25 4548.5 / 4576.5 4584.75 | 1.06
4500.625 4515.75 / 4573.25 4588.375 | 0.97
